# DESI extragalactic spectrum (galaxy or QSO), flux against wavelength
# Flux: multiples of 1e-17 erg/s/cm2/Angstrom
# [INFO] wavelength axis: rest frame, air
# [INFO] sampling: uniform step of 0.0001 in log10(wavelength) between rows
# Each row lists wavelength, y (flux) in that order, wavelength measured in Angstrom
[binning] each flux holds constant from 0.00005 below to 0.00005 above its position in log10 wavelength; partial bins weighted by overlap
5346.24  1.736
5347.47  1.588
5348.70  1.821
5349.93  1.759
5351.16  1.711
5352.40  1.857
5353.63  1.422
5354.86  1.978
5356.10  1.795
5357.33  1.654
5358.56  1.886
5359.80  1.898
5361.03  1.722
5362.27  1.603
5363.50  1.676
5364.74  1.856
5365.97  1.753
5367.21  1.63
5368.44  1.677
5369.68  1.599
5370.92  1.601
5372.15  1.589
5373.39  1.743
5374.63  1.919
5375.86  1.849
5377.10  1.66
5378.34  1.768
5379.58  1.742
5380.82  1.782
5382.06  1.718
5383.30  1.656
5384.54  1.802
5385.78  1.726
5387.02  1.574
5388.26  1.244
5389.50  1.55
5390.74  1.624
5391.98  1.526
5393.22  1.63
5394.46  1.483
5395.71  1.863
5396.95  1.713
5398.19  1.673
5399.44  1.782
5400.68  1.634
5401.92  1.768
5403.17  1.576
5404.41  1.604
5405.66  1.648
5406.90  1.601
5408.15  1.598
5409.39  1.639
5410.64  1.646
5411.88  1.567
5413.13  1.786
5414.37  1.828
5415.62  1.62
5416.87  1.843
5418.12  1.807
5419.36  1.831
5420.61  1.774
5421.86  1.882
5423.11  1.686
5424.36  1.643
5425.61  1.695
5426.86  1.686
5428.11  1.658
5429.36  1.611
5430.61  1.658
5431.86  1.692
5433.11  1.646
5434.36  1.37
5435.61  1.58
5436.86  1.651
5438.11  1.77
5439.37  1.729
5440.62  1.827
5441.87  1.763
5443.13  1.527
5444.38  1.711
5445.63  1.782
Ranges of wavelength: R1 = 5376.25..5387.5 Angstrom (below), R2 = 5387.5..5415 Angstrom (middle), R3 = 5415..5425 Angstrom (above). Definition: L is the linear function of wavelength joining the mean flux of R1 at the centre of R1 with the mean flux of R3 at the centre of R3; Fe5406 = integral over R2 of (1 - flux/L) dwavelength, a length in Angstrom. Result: 1.6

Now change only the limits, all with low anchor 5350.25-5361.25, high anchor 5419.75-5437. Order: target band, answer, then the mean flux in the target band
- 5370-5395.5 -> 1.0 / 1.66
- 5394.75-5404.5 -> 0.0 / 1.7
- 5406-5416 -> 0.2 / 1.66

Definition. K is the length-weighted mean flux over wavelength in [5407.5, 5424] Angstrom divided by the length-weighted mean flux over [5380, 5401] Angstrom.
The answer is 1.05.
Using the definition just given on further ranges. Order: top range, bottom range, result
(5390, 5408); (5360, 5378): 0.96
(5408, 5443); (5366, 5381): 0.99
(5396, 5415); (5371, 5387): 0.97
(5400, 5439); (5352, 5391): 0.98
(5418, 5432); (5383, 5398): 1.06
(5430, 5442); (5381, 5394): 1.03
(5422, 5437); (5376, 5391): 0.99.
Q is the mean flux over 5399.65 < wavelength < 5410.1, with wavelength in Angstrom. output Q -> 1.64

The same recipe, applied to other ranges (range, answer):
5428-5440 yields 1.64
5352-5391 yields 1.7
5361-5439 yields 1.68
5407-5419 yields 1.7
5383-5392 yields 1.59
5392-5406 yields 1.66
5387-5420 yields 1.66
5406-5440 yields 1.68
